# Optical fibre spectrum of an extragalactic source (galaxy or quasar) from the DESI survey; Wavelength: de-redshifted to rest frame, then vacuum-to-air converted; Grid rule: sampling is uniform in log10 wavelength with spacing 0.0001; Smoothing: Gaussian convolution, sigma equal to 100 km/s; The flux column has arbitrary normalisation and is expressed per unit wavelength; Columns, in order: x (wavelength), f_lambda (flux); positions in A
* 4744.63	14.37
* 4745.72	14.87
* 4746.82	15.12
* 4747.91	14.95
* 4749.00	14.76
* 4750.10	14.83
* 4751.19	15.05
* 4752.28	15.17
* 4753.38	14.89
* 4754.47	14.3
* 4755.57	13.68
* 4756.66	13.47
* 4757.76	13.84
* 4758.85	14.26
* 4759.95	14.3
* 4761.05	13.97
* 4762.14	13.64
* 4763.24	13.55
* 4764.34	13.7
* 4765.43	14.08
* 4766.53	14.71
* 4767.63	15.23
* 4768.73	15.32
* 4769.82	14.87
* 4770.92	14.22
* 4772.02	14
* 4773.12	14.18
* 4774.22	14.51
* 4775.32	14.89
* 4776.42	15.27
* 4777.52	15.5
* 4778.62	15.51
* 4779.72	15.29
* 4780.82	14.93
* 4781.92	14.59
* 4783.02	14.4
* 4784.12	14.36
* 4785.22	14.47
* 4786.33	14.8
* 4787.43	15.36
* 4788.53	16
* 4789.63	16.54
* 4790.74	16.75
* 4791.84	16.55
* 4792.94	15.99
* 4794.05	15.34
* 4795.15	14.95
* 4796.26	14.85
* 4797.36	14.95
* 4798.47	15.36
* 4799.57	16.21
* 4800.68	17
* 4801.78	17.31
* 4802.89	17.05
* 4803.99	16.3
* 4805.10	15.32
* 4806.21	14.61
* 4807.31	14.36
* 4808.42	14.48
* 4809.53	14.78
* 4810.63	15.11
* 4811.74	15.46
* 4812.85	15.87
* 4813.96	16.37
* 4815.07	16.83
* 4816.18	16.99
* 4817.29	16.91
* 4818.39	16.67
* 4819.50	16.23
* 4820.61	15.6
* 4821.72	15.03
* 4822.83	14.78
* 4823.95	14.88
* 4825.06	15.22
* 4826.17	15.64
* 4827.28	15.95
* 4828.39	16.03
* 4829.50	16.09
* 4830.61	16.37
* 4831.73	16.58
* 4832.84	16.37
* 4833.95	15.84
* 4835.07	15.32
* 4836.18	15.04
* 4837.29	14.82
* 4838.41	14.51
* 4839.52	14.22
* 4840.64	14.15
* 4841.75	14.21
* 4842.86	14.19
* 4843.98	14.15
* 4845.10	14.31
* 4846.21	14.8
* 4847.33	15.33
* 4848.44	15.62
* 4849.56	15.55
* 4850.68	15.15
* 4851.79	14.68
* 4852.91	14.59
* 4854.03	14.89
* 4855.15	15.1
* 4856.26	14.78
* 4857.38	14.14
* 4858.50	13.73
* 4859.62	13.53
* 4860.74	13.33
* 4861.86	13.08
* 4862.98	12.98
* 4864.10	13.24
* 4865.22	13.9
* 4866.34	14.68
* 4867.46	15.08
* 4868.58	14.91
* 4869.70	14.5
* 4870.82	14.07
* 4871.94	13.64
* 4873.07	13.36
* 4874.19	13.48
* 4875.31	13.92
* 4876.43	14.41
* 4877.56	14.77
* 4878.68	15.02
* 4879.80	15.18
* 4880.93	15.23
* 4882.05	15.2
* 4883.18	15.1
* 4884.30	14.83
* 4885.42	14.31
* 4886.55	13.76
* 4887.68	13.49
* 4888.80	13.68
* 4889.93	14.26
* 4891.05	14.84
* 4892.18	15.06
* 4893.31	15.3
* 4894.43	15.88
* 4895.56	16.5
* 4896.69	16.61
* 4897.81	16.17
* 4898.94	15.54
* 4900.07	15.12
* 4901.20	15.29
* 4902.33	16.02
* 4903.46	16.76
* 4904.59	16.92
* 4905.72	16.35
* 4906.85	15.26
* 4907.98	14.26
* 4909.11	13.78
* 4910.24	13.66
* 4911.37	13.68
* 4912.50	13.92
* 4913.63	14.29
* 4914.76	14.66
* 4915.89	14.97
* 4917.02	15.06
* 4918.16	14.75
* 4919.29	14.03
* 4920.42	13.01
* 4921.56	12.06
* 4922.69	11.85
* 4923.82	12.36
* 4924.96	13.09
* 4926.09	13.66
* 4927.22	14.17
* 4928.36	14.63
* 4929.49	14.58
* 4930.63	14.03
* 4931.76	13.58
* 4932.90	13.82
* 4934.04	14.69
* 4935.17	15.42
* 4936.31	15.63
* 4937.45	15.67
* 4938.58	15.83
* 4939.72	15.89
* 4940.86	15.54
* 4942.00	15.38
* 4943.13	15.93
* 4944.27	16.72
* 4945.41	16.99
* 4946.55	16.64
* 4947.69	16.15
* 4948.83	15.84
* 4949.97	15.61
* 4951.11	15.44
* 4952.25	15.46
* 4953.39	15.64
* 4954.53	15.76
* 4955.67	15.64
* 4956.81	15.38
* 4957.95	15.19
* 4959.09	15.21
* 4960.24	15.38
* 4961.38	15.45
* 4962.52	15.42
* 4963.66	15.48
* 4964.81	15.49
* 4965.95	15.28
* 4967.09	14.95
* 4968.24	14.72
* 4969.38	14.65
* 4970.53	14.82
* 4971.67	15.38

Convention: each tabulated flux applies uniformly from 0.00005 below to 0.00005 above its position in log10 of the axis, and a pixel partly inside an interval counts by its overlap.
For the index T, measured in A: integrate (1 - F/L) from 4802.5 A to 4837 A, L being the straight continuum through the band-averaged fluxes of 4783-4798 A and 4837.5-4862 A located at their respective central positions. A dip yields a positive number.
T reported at -1.8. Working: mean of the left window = 15.4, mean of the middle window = 15.7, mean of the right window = 14.5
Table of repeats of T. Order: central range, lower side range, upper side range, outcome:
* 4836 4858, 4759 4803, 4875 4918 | 0.5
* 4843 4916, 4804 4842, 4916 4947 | 1.8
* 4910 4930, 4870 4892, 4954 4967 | 1.4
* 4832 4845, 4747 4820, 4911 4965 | 0.2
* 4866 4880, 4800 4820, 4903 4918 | 0.8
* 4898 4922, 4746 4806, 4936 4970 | 1.1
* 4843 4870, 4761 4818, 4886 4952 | 1.2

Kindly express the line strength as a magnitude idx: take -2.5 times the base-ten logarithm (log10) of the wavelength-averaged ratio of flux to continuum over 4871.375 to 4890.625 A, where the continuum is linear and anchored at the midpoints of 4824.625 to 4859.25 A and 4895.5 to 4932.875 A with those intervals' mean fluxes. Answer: 0.03 mag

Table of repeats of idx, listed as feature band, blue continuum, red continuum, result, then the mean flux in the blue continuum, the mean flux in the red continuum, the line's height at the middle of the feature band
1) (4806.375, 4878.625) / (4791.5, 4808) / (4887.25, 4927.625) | 0.027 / 15.7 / 14.6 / 15.3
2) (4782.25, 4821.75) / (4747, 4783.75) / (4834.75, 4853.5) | -0.076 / 14.5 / 14.7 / 14.6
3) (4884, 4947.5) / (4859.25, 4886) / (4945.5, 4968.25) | 0.006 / 14.2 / 15.6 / 14.9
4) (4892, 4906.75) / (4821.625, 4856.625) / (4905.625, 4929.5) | -0.125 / 15.1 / 13.9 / 14.2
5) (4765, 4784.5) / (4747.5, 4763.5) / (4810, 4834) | 0.001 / 14.3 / 15.9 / 14.8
